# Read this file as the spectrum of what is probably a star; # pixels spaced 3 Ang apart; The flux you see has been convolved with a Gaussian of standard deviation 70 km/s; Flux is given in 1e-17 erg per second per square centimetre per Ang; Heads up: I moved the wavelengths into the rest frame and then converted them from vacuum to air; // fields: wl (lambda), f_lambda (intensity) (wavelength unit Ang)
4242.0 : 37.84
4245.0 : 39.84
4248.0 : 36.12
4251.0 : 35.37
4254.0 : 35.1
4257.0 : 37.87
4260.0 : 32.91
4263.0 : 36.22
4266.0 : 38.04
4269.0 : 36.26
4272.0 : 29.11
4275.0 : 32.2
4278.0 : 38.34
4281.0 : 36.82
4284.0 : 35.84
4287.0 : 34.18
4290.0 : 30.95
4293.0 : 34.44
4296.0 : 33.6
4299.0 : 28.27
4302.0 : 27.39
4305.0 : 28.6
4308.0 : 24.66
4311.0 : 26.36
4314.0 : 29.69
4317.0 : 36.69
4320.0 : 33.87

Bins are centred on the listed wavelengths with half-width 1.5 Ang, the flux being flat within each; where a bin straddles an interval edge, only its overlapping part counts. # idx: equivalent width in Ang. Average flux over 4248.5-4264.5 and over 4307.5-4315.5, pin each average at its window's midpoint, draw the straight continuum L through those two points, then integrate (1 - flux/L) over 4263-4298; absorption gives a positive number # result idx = -2.9 Ang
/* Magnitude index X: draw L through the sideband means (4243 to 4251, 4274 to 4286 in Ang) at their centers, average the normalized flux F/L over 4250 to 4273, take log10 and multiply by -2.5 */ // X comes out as 0.05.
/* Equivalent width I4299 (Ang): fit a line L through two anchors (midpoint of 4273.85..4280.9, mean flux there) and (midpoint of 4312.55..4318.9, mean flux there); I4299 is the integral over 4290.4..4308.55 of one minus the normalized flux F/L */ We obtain 2.4 Ang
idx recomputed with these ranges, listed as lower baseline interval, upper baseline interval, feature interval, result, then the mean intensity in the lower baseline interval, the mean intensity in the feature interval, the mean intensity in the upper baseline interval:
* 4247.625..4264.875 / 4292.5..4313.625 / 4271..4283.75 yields -0.8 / 35.6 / 34.5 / 28.8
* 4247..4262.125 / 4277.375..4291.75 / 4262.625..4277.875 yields 0.3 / 35.5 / 34.6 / 35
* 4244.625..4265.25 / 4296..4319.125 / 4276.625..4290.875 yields -1.3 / 36.1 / 35.4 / 29.3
